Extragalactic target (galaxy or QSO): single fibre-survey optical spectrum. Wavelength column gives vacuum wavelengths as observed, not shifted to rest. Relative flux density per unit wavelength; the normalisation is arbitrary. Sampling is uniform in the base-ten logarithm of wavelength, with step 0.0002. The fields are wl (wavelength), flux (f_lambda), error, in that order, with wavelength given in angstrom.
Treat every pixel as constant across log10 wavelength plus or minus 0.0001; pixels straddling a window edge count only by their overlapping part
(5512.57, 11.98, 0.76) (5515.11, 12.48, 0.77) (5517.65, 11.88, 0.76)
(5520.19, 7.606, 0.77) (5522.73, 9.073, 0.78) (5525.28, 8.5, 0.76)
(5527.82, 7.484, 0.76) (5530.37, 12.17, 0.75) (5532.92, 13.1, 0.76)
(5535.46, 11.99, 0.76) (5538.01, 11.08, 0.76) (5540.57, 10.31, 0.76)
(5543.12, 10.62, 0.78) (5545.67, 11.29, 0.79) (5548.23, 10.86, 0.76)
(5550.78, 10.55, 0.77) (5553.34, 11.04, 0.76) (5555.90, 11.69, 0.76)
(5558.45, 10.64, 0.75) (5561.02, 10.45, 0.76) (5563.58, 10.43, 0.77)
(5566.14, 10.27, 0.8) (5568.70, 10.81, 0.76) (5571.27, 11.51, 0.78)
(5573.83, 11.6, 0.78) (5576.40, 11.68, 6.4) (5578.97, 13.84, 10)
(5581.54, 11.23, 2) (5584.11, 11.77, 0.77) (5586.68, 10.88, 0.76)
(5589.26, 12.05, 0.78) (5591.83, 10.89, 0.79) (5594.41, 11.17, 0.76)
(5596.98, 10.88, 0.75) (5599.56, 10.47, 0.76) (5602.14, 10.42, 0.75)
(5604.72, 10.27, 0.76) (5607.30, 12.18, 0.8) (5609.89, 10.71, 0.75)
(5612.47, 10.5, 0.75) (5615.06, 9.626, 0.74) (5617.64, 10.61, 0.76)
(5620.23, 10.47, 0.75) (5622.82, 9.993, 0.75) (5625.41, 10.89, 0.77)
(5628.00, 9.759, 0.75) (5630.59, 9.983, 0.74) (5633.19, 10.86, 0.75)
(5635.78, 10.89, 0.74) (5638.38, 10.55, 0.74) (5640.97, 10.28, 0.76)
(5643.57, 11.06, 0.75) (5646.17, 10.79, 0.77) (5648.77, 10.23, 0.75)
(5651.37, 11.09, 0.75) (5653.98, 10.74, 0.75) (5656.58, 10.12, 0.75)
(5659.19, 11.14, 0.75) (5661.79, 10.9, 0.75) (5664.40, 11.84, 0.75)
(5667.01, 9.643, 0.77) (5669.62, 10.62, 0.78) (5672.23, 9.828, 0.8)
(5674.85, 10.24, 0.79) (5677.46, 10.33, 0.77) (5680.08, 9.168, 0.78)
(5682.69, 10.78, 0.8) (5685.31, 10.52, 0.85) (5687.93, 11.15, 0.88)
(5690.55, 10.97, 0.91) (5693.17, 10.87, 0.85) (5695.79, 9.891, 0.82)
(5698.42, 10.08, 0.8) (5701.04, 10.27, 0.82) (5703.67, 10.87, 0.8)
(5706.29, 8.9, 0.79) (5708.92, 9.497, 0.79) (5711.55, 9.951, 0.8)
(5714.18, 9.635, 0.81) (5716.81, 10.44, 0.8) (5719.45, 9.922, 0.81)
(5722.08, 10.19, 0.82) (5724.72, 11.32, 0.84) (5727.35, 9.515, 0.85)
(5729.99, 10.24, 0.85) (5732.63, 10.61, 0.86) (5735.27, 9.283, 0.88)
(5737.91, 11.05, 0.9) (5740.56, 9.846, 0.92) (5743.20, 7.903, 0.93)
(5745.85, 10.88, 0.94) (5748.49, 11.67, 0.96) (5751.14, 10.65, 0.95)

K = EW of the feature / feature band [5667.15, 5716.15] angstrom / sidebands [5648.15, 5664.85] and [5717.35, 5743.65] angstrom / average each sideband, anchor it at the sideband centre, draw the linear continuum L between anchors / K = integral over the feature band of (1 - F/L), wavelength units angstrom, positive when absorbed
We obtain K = 1.3 angstrom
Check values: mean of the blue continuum 10.8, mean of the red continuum 10.1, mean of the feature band 10.2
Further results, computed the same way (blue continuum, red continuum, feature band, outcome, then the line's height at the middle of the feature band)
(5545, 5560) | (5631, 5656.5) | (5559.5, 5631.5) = -0.5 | 10.8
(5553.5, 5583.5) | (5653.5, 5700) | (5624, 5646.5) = 0.5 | 10.8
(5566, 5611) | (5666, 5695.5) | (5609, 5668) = 1.2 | 10.8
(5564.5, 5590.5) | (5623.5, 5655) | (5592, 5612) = 0.5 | 11.2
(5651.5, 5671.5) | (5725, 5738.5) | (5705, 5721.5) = 0.9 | 10.3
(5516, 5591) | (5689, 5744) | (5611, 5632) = 0.7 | 10.6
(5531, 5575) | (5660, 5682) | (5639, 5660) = -0.4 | 10.5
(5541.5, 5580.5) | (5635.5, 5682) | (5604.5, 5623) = 0.4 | 10.8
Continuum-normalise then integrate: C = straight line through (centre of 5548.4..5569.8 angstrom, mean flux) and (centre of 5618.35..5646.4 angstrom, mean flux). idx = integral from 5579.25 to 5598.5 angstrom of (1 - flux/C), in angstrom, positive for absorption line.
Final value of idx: -1.4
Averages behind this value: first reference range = 10.7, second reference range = 10.5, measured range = 11.4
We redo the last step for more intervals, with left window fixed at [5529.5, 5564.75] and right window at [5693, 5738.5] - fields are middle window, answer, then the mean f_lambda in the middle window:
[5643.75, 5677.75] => -0.5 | 10.6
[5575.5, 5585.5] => -1.1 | 12.1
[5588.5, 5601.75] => -0.2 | 11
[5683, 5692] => -0.5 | 10.9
